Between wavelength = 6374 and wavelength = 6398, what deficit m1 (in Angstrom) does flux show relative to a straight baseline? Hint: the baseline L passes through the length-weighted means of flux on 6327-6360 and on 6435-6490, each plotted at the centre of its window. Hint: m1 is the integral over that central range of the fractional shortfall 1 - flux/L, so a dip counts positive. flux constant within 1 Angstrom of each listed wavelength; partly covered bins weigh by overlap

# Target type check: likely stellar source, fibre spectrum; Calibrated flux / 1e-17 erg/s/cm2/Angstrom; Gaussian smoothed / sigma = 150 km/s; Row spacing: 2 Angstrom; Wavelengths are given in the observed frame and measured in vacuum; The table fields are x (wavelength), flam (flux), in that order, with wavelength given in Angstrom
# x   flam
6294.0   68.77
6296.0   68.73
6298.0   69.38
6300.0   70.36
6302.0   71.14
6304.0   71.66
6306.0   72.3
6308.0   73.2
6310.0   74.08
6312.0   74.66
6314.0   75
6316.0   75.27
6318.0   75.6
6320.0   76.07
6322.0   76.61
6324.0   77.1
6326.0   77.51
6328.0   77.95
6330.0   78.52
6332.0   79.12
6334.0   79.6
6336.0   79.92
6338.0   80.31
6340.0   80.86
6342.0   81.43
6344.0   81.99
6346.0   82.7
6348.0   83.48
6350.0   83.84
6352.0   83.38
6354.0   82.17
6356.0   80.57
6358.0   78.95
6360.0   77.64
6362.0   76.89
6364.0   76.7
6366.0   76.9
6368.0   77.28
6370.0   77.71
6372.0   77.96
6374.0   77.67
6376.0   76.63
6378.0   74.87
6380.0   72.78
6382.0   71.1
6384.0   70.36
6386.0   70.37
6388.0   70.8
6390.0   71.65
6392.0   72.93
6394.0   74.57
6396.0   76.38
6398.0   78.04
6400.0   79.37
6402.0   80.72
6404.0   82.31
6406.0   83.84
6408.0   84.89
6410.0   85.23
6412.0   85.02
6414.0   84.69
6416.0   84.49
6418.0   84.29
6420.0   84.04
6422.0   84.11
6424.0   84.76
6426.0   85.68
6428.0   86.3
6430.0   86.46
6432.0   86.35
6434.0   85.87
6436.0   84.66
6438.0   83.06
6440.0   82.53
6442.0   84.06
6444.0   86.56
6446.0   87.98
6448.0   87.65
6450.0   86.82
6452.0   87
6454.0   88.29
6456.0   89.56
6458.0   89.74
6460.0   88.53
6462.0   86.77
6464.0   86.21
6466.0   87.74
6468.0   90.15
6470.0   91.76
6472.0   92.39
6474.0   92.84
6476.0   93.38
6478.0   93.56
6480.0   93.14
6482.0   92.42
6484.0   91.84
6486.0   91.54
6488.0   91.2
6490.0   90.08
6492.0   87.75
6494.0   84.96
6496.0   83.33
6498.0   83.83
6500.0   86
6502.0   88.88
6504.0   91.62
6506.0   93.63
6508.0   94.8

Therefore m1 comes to 3.0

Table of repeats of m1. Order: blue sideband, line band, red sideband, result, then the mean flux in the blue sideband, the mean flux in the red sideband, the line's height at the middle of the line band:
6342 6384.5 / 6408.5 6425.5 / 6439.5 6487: -0.1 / 78.3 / 89.3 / 84.3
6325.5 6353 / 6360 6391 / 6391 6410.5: 2.1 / 80.8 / 79.7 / 80.2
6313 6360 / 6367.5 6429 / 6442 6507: 3.5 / 79.4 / 89.2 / 83.8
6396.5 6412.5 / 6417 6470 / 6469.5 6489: 0.6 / 82.2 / 92.4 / 87.5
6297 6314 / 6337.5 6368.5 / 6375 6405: -2.8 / 72.3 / 74.9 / 73.7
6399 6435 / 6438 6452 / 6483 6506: 0.0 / 84.4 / 88.5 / 85.9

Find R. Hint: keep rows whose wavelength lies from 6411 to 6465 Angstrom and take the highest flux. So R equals 89.74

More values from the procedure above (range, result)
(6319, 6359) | 83.84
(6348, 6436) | 86.46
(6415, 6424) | 84.76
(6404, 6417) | 85.23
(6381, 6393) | 72.93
